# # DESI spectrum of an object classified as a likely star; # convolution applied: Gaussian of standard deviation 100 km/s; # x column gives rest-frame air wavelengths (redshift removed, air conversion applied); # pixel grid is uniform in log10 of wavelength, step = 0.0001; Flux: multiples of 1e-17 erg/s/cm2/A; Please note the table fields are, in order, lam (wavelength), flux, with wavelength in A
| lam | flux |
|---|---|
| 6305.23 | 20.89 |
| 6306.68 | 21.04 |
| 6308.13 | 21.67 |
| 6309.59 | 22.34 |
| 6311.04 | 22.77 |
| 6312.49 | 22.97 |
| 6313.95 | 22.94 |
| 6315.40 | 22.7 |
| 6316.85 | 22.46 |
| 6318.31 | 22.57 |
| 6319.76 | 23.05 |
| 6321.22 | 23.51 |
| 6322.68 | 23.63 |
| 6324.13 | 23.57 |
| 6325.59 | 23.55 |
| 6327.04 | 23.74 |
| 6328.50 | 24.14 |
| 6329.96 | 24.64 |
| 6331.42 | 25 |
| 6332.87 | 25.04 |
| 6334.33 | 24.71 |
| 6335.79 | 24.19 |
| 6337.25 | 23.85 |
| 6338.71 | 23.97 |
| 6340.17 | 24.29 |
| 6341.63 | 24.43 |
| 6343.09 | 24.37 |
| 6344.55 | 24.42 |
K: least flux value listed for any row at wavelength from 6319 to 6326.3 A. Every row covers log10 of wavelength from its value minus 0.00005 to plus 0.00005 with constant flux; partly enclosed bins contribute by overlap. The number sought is 23.05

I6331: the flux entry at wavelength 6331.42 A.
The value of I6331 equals 25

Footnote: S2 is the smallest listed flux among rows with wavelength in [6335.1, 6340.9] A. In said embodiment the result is 23.85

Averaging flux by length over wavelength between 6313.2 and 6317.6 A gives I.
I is 22.7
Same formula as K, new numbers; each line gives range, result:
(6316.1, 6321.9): 22.46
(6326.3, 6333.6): 23.74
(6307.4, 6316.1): 21.67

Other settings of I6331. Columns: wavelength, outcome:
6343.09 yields 24.37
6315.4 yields 22.7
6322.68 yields 23.63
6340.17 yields 24.29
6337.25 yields 23.85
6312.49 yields 22.97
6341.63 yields 24.43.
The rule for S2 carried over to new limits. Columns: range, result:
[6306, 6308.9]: 21.04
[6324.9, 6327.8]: 23.55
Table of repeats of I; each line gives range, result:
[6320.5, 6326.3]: 23.6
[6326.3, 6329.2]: 24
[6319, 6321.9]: 23.3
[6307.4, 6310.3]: 22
